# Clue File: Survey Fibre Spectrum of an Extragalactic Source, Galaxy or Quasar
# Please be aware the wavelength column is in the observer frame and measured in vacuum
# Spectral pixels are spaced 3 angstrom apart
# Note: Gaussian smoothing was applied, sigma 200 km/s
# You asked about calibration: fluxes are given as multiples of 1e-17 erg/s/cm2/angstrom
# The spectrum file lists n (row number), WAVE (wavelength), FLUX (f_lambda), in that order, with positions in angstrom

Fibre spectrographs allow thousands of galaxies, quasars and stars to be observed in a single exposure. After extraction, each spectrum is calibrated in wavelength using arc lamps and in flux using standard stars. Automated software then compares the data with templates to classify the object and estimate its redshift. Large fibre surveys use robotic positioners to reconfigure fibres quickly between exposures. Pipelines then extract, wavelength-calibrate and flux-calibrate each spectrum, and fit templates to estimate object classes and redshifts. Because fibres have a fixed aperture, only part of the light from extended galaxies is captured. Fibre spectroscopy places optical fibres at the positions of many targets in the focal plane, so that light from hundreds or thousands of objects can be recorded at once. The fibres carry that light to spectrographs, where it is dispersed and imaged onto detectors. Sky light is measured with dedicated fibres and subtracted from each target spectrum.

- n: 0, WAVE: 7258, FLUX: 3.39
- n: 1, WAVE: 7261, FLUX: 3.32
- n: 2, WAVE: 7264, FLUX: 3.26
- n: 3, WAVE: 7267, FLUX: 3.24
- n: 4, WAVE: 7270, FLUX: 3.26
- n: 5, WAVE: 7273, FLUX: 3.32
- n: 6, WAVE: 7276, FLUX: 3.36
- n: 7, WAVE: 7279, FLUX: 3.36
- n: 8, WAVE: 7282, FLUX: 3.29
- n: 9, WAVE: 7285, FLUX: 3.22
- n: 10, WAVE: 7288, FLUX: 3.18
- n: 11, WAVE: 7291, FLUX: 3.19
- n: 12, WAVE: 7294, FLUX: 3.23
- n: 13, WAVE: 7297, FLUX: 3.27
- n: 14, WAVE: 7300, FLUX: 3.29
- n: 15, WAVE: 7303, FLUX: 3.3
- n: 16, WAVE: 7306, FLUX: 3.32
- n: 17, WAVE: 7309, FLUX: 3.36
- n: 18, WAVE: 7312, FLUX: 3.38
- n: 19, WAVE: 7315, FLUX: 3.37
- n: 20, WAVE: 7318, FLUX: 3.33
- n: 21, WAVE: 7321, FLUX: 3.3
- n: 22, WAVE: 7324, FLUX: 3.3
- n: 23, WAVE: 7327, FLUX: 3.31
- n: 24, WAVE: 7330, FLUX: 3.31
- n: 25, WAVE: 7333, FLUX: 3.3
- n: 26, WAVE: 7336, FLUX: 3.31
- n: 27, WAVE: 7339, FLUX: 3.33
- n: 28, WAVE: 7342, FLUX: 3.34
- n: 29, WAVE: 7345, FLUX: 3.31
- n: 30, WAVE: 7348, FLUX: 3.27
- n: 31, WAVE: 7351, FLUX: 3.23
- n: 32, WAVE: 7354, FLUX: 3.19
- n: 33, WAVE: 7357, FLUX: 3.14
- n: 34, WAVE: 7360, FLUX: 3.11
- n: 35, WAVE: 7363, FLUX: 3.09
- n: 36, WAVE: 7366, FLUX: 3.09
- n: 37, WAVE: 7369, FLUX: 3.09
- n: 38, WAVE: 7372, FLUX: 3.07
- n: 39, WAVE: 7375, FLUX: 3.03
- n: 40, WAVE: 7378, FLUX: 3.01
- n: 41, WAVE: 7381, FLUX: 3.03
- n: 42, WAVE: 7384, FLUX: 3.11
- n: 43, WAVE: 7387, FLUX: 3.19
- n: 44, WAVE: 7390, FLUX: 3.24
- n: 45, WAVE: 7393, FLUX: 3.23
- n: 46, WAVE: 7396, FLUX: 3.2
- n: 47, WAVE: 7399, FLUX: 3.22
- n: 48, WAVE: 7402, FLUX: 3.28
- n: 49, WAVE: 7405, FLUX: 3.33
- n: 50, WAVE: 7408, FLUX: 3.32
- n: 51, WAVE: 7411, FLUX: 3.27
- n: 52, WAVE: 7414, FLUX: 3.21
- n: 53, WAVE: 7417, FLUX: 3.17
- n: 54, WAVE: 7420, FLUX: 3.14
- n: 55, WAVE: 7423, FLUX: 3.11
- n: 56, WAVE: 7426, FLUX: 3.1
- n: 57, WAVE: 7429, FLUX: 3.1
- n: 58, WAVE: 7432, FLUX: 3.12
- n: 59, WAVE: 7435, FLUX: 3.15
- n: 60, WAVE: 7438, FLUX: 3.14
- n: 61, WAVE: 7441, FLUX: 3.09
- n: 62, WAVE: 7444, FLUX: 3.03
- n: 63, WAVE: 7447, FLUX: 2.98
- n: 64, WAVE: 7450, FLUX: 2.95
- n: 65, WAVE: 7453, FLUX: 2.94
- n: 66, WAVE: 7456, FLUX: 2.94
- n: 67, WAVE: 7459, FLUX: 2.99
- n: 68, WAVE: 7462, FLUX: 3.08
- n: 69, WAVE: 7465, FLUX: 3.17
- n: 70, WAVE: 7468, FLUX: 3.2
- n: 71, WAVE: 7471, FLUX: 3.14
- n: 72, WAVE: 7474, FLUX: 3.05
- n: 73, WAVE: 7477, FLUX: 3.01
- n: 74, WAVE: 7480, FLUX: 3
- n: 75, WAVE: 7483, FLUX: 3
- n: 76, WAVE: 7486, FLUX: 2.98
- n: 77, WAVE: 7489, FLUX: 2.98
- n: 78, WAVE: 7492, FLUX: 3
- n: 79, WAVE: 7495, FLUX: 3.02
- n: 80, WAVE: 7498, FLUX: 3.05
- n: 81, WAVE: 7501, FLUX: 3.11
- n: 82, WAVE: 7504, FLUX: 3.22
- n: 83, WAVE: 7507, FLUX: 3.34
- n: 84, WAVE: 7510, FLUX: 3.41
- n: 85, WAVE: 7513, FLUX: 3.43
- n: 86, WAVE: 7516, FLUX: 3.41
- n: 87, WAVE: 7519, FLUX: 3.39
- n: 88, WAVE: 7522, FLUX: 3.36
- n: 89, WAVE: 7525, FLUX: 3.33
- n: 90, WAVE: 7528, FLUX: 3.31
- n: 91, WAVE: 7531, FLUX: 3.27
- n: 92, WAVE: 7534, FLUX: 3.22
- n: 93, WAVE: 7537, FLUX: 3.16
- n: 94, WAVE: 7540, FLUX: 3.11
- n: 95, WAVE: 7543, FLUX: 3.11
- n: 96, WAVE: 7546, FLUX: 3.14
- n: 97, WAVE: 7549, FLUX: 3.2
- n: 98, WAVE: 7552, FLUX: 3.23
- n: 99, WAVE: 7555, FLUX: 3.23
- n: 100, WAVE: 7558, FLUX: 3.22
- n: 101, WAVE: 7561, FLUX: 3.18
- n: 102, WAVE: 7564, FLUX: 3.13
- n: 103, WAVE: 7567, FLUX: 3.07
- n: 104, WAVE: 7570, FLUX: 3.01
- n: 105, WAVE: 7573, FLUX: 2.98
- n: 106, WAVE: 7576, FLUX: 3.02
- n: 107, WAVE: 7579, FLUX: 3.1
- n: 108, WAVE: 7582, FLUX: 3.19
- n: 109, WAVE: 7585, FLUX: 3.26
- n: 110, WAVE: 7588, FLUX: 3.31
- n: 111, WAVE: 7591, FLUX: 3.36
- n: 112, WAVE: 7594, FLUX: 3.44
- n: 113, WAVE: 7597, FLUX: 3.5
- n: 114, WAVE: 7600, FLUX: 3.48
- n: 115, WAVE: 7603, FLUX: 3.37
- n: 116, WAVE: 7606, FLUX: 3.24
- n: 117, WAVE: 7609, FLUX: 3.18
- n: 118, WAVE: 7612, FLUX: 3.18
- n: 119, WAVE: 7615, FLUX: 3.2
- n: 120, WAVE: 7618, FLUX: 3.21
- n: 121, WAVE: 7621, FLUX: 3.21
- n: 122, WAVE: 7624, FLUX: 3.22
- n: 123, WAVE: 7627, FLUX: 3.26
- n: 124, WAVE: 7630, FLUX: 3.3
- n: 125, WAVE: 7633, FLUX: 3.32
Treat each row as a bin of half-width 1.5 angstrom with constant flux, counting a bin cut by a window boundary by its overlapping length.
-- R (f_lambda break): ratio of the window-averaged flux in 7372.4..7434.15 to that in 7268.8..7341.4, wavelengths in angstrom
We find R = 0.96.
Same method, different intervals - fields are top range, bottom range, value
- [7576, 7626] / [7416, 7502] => 1.07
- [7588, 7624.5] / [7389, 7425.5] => 1.02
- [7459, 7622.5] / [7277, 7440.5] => 0.99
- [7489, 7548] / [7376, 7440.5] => 1.02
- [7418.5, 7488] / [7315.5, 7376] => 0.95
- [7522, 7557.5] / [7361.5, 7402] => 1.03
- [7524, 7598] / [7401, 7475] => 1.03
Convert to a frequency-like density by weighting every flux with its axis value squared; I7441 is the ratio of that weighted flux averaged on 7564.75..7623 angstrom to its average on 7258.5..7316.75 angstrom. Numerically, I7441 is 1.06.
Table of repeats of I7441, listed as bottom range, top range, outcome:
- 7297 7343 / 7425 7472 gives 0.96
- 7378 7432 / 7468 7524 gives 1.02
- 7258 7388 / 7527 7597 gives 1.05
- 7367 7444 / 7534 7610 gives 1.06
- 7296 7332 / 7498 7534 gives 1.05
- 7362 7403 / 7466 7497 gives 1.00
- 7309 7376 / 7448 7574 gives 1.02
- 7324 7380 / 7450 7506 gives 0.99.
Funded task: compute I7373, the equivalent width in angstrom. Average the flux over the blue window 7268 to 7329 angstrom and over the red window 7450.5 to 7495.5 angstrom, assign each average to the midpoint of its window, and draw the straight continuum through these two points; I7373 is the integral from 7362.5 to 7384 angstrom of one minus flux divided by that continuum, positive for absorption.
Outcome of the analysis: 0.8 angstrom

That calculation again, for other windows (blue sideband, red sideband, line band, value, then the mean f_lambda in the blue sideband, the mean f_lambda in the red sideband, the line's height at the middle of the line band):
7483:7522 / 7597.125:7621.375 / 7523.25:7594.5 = 1.1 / 3.19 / 3.27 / 3.24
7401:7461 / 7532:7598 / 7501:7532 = -1.7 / 3.12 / 3.19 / 3.16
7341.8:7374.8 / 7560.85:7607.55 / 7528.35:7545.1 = 0.2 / 3.16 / 3.23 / 3.22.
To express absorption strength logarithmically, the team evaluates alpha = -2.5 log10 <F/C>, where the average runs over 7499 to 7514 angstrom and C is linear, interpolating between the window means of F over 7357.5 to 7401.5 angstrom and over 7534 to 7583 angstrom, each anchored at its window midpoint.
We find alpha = -0.05 mag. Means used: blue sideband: 3.13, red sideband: 3.13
